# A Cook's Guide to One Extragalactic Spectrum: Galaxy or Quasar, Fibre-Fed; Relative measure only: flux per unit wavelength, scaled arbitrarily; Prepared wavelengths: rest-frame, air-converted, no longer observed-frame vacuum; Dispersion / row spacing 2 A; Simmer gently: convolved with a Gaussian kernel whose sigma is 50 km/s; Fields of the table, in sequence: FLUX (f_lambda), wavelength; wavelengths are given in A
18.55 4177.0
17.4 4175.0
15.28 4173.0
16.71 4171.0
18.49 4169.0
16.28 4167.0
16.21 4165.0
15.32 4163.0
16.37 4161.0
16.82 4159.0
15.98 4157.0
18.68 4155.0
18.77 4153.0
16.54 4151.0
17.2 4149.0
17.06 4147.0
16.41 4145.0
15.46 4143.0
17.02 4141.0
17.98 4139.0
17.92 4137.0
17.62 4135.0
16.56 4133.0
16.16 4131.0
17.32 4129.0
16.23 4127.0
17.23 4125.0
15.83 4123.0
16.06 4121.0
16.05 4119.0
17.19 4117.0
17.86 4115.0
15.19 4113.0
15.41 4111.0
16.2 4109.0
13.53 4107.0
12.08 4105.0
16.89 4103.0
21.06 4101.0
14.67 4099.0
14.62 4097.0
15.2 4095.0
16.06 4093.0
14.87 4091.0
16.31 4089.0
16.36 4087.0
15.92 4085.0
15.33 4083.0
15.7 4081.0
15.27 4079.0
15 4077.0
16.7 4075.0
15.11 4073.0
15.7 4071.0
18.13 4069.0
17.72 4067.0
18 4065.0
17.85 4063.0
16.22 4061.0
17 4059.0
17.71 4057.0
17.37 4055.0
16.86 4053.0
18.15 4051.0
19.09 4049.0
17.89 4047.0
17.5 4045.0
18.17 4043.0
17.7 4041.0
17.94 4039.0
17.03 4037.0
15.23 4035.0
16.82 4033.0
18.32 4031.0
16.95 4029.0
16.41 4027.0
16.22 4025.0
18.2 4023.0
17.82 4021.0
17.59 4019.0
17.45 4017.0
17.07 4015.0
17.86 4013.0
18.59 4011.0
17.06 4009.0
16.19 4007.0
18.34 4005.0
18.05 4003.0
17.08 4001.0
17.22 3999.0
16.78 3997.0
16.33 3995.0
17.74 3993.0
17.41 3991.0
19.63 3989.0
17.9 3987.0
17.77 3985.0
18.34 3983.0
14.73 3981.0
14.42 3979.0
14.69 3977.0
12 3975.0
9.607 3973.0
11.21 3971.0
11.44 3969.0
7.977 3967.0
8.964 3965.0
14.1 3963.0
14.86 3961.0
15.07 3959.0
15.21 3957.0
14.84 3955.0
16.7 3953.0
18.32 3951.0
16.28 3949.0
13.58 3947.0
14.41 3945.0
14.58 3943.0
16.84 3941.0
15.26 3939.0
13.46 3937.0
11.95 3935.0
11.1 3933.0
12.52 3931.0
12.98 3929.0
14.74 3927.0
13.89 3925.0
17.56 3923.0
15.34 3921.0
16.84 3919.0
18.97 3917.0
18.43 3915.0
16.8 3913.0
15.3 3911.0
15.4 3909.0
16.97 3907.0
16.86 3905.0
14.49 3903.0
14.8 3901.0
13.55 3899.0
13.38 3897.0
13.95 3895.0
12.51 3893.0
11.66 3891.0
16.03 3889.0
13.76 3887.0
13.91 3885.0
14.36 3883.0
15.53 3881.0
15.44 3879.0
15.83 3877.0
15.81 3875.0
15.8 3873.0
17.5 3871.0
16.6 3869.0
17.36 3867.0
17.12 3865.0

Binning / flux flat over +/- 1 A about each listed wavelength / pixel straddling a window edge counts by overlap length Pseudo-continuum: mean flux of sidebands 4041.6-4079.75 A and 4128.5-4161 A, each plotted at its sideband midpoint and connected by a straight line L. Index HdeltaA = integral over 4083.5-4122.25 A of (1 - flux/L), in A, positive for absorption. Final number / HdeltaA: 2.8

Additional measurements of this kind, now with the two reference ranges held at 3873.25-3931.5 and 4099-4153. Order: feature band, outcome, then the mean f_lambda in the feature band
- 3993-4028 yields -3.3 A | 17.3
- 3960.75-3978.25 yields 4.5 A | 11.6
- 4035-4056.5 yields -2.2 A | 17.7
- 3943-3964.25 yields 0.3 A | 15.2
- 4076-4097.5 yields 1.0 A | 15.5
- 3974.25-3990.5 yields -0.7 A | 16.3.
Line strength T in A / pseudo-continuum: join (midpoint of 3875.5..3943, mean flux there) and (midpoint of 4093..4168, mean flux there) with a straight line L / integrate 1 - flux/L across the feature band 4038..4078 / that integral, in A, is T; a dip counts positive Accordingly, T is -3.4 A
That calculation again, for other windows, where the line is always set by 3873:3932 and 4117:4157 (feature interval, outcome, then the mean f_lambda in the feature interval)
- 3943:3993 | 3.2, 14.6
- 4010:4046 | -2.9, 17.4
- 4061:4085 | 0.1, 16.4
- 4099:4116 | 0.8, 15.9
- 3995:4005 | -0.9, 17.3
